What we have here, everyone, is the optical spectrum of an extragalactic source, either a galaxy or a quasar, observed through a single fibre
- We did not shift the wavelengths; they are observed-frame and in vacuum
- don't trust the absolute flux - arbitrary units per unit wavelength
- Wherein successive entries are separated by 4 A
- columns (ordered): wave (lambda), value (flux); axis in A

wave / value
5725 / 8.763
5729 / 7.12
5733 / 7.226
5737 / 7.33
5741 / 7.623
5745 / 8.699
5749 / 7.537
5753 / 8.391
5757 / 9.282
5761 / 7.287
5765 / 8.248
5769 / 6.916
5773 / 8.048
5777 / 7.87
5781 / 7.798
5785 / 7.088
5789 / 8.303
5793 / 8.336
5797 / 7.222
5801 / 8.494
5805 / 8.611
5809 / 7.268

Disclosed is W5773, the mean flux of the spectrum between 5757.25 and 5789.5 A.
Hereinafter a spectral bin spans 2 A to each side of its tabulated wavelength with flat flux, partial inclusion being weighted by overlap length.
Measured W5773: 7.75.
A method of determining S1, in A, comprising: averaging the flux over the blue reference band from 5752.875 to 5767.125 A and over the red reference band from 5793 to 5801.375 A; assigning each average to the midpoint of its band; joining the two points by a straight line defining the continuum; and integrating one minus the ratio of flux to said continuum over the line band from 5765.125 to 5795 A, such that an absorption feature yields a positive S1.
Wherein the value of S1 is 0.9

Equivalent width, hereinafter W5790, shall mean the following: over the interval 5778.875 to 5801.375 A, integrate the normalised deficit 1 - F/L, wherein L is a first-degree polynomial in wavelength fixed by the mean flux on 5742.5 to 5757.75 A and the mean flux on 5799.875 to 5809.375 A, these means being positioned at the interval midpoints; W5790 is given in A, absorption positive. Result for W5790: 1.2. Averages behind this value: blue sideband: 8.38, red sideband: 8.24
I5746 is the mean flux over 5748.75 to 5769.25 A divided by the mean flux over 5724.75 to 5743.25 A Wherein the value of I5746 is 1.07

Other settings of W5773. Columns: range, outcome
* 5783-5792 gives 7.77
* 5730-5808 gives 7.89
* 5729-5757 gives 7.86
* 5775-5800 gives 7.8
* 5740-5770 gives 8.05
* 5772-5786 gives 7.72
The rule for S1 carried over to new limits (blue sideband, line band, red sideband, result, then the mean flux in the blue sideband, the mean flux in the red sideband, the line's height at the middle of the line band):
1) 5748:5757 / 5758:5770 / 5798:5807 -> 0.9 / 8.3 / 8.4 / 8.33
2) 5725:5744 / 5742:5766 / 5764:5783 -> -1.8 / 7.55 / 7.75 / 7.65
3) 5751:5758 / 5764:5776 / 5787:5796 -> 1.2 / 8.77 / 8.2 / 8.53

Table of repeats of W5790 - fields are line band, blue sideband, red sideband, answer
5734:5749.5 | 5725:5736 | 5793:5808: -0.43 A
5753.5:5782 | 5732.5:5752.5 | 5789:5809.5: -0.18 A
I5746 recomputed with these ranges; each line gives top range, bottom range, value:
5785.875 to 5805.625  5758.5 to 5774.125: 1.06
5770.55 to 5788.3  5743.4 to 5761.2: 0.93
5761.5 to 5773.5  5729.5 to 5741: 1.04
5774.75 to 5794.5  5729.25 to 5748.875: 1.03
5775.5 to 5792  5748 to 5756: 0.95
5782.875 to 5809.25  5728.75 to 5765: 1.01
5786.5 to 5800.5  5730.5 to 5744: 1.07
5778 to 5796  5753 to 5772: 0.98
